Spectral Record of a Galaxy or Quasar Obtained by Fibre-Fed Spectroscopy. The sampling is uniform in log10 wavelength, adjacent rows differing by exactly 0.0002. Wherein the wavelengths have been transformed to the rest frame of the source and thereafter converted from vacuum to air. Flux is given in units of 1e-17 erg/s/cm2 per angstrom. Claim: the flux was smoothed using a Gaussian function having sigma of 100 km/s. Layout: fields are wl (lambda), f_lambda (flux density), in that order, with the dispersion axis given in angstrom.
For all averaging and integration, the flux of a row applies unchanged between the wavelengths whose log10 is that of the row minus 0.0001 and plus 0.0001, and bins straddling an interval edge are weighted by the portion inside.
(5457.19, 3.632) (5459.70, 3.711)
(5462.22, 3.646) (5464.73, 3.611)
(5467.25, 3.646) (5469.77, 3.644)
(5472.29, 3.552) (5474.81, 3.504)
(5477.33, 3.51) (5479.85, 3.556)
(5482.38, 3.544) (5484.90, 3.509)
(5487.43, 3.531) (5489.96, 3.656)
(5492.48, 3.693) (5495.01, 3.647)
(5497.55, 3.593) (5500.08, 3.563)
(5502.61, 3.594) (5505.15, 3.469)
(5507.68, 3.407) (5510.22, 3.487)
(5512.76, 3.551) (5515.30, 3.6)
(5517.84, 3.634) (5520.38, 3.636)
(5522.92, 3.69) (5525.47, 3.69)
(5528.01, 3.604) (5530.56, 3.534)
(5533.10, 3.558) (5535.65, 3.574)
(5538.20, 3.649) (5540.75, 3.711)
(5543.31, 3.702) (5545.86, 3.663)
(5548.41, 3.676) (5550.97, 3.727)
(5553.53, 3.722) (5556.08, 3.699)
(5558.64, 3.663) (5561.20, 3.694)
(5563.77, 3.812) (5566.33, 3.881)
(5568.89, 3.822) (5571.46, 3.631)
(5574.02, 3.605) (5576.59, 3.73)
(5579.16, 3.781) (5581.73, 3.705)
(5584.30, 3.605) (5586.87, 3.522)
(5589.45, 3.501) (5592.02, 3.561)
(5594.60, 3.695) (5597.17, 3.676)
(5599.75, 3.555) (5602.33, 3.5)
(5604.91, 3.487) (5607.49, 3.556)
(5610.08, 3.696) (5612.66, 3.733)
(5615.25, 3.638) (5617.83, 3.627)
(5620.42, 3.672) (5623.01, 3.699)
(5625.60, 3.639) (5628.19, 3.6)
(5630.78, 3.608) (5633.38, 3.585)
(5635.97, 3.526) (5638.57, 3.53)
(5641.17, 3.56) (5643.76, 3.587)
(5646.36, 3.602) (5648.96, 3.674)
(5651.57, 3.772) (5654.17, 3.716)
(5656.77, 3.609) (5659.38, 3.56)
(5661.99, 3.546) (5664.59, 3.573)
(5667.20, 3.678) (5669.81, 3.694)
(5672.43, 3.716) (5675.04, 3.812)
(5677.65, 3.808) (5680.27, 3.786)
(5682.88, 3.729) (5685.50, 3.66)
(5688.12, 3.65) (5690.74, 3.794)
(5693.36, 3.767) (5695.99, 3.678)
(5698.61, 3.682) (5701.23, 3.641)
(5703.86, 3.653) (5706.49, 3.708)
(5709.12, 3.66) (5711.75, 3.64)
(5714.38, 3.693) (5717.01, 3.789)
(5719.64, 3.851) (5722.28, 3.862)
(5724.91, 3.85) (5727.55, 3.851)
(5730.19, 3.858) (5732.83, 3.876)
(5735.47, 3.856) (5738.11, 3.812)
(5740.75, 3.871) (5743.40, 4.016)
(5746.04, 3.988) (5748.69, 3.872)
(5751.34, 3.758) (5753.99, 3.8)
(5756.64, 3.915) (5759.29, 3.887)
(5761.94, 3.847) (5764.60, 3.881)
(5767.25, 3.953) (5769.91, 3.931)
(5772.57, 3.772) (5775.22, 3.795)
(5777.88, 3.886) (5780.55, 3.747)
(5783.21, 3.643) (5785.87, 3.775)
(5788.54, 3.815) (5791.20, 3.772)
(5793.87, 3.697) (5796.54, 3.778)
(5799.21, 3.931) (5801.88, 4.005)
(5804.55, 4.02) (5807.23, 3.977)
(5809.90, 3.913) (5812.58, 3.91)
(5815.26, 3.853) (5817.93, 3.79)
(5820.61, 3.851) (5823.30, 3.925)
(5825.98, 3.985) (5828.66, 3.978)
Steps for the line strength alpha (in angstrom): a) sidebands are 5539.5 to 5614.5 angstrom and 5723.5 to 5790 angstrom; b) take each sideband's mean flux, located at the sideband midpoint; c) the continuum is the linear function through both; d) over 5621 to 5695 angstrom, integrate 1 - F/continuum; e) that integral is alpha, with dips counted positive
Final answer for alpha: 1.7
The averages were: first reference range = 3.67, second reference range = 3.85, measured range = 3.66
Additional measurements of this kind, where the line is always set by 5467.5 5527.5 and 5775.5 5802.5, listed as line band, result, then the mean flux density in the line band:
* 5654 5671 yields 0.4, 3.62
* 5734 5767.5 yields -1.0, 3.88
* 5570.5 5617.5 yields 0.4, 3.62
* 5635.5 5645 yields 0.3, 3.55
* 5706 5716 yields 0.2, 3.68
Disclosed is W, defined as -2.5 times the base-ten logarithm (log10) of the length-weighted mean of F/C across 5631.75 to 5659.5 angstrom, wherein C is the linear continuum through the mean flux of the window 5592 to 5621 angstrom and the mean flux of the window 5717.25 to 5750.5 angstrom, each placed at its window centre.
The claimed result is 0.02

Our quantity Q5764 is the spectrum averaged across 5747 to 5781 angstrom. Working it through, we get 3.85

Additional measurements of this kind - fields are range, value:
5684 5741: 3.76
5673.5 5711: 3.71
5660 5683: 3.7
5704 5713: 3.67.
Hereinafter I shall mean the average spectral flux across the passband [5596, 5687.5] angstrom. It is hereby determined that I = 3.64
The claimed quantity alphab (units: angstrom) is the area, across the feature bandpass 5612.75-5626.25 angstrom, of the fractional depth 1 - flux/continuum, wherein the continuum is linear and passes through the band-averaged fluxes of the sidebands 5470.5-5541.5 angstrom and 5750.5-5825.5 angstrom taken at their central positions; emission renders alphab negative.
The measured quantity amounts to 0.1 angstrom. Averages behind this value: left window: 3.58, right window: 3.85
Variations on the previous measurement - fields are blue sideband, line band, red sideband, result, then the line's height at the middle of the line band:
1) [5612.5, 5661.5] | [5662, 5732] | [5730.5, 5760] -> 0.6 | 3.76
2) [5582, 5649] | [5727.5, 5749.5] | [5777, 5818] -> -0.7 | 3.77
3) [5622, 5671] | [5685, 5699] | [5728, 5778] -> 0.1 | 3.73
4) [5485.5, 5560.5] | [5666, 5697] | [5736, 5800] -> 0.2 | 3.76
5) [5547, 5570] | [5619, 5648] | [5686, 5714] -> 0.9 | 3.71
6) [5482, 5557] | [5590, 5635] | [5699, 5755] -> 1.0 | 3.7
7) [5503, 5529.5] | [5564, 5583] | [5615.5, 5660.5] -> -0.8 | 3.6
